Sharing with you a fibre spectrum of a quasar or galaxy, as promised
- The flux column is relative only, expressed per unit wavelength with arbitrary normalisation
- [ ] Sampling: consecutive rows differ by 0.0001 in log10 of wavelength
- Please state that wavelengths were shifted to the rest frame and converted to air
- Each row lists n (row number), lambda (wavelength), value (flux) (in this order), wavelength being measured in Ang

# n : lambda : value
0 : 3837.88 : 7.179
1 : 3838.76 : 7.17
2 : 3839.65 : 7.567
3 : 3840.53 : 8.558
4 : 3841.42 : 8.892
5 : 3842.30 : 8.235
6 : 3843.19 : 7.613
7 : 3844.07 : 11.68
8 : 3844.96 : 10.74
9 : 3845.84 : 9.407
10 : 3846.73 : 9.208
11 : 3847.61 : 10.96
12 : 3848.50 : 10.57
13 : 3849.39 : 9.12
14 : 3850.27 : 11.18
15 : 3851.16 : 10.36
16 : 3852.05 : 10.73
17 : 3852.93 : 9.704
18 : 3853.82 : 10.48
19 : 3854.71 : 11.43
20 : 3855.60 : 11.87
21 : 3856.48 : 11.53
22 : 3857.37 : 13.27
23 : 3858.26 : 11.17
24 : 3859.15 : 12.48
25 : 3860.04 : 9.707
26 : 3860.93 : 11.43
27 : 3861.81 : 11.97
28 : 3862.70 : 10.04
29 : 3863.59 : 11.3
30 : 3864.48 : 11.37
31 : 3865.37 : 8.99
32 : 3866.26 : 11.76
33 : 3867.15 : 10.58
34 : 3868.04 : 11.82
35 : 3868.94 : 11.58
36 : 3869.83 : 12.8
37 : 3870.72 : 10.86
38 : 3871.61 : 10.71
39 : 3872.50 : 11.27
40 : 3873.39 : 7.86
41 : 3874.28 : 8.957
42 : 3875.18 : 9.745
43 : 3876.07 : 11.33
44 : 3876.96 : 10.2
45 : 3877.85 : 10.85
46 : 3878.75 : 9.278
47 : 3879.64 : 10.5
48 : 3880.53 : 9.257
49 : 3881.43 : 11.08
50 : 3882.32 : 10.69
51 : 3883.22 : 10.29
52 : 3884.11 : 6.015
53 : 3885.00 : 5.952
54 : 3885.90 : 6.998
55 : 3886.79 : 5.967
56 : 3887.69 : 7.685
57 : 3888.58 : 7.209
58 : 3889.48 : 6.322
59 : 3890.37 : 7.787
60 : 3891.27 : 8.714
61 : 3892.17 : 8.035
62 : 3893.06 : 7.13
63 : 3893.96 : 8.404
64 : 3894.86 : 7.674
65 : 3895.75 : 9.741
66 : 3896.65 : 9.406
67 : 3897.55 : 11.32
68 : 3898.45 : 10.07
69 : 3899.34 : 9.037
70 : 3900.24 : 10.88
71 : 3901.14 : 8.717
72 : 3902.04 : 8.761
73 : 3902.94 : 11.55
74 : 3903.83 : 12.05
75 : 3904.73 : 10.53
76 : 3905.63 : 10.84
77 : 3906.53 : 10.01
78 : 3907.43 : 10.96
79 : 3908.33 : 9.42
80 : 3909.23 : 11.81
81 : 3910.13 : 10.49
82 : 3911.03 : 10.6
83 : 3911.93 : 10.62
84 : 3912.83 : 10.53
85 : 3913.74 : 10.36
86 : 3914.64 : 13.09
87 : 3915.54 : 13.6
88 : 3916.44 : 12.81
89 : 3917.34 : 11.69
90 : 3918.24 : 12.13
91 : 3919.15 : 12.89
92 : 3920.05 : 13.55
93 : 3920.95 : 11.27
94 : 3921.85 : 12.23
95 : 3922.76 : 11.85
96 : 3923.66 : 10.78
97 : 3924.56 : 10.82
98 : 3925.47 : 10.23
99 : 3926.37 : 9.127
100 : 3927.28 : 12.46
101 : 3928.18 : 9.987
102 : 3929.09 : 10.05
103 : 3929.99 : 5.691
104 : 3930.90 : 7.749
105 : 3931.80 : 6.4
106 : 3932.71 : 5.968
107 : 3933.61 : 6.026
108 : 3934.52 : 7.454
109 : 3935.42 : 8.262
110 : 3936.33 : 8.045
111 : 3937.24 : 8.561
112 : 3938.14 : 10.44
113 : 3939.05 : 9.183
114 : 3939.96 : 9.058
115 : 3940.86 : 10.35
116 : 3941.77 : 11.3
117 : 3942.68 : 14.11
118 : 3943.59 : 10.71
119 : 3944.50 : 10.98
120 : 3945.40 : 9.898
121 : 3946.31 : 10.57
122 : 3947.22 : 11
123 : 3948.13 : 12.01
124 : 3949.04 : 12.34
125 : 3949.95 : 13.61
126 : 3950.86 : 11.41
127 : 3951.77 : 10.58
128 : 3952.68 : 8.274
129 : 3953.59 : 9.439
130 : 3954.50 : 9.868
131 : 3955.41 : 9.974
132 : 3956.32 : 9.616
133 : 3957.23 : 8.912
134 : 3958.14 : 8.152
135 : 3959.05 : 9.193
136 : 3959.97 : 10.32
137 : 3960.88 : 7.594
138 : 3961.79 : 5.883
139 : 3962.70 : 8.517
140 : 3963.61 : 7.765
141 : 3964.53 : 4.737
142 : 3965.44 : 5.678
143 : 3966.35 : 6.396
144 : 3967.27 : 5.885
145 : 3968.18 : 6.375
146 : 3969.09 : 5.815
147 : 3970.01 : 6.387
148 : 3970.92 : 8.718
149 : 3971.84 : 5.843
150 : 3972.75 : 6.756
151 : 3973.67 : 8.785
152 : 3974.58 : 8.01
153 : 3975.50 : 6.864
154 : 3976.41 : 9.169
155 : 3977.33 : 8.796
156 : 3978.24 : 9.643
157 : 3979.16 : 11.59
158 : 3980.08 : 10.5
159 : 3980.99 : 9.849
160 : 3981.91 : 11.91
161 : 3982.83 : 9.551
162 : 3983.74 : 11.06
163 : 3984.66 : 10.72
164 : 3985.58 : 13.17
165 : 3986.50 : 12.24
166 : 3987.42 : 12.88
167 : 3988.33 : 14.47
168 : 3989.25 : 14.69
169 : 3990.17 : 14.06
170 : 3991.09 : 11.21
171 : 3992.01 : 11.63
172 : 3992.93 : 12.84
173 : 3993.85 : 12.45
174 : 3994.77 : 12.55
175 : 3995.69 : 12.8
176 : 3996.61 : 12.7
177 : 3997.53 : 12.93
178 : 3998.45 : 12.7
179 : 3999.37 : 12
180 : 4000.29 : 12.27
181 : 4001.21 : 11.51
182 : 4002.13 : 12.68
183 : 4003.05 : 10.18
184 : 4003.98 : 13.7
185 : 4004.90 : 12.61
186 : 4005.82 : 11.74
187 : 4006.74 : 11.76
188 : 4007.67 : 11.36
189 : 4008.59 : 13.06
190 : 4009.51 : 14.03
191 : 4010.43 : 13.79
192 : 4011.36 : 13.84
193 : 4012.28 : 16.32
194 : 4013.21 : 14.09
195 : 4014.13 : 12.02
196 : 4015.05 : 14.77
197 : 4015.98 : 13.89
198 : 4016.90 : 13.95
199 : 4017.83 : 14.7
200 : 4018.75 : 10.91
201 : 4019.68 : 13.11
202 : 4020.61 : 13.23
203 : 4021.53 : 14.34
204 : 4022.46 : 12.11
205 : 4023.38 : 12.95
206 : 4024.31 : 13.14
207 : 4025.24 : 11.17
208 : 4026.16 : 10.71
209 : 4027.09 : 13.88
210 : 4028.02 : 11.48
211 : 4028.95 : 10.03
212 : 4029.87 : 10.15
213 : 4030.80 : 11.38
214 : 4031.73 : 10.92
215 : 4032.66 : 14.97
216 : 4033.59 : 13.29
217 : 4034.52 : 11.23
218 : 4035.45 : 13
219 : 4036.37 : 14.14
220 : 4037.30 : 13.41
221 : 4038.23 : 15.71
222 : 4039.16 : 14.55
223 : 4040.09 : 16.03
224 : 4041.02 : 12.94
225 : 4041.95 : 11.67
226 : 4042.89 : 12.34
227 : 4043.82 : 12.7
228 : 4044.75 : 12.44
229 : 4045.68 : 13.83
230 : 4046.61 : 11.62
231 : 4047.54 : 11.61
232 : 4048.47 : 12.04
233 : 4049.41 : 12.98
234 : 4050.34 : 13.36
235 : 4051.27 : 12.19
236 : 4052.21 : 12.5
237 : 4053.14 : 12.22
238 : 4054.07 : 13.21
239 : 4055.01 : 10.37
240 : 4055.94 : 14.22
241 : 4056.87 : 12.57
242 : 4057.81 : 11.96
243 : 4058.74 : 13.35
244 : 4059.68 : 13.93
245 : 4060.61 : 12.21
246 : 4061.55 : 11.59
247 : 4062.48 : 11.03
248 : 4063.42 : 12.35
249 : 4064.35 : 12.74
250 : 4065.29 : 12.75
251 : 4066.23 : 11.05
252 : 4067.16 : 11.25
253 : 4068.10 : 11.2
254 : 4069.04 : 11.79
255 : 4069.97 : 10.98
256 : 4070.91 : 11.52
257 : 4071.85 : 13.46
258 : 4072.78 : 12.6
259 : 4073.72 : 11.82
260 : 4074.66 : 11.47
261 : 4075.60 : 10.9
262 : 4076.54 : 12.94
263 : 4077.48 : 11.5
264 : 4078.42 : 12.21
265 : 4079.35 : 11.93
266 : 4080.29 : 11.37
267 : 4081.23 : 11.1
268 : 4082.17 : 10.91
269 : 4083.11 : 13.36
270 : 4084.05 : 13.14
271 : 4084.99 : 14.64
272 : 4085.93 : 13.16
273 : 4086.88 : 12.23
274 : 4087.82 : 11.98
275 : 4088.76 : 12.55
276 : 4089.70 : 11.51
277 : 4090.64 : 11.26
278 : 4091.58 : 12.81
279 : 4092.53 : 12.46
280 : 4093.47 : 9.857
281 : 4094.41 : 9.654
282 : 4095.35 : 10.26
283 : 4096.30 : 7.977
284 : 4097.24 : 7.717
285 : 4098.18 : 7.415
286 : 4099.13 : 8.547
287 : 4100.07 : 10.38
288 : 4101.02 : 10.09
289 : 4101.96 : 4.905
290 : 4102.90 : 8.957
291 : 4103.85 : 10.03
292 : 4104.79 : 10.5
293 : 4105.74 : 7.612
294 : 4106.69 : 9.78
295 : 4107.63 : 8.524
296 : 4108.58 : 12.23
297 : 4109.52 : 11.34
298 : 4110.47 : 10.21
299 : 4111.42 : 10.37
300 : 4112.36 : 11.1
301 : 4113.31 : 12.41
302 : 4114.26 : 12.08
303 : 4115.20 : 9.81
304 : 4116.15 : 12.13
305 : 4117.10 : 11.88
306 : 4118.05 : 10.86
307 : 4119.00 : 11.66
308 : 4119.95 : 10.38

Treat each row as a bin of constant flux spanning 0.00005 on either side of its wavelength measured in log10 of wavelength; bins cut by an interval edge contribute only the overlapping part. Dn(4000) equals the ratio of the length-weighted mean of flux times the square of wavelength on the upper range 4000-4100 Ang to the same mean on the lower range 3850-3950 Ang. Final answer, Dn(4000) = 1.30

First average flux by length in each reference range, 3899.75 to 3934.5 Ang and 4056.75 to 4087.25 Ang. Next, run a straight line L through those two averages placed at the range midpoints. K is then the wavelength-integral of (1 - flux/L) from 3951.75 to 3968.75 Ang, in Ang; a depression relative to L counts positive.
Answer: 4.6 Ang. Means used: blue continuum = 10.4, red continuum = 12.1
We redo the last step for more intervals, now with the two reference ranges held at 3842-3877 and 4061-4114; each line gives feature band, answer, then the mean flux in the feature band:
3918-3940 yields 2.43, 9.59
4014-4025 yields -2.32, 13.3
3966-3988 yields 3.62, 9.09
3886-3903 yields 3.44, 8.55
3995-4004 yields -1.14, 12.3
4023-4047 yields -3.74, 12.7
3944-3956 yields 0.08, 10.8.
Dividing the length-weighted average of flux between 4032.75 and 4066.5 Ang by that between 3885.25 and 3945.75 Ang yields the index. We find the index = 1.3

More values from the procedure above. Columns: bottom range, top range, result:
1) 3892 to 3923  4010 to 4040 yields 1.22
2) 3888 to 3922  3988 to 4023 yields 1.26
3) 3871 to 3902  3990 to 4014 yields 1.41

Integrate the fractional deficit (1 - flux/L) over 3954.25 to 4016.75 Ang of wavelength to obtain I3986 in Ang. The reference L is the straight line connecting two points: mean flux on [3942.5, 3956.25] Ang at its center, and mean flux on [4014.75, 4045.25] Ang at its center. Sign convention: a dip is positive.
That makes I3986 6.2 Ang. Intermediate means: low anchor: 10.9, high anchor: 12.9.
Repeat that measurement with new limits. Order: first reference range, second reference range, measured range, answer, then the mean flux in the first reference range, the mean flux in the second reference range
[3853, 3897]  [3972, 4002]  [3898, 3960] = 1.2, 9.82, 11.3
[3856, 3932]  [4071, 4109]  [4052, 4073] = -2.7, 10.2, 10.9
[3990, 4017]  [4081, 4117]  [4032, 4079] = -3.6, 12.8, 10.7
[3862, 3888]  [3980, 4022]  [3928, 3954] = 4.0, 9.88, 12.7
